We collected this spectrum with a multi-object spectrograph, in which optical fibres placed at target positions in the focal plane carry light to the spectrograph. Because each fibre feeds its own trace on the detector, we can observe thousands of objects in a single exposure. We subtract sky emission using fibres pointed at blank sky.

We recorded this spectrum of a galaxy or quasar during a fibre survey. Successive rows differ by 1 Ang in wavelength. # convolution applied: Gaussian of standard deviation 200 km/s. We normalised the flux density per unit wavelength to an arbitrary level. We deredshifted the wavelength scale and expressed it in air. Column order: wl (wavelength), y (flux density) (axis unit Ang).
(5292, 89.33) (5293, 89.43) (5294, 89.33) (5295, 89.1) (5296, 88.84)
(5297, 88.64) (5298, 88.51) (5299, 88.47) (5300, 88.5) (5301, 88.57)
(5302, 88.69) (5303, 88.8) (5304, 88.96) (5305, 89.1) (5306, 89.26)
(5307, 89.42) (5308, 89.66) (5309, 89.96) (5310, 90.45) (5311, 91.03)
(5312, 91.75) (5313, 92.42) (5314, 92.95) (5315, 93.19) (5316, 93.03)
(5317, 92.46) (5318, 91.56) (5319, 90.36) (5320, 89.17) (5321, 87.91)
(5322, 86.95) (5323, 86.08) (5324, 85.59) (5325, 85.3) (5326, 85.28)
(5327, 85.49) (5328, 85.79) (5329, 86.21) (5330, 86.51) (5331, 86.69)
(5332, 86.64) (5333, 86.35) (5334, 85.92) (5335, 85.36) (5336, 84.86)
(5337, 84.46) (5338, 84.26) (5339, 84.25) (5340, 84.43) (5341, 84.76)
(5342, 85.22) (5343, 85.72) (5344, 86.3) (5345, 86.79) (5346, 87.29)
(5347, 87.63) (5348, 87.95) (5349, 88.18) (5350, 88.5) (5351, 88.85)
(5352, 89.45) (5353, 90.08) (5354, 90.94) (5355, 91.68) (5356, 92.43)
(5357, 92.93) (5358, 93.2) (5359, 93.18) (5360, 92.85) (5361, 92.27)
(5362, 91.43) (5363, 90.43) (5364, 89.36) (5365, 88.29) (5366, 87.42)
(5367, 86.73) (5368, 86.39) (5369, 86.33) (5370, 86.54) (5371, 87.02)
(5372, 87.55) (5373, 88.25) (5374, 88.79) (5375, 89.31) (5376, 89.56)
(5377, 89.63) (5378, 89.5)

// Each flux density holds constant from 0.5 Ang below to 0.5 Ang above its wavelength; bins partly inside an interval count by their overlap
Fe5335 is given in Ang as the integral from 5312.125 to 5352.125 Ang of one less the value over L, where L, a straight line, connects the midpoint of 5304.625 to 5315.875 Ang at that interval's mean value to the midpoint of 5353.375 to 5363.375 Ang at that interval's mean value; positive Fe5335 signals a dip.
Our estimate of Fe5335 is 1.8 Ang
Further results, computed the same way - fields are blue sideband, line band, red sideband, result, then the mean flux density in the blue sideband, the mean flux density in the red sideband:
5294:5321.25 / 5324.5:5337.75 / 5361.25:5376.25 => 0.5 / 90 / 88.3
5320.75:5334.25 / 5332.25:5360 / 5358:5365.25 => 0.4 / 86.2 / 91.4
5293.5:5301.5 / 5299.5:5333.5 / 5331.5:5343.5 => -0.7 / 88.7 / 85.2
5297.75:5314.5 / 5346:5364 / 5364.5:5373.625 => -0.6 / 89.8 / 87.2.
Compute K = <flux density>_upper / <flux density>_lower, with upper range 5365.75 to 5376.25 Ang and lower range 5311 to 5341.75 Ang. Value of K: 1.0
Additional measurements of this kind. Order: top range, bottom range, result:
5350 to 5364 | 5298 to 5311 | 1.02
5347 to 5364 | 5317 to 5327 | 1.03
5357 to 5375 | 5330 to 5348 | 1.04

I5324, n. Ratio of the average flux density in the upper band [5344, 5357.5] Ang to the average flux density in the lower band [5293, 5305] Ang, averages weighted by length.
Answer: 1.0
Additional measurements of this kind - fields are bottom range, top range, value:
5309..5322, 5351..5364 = 1.00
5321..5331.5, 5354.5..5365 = 1.07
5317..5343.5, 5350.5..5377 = 1.04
